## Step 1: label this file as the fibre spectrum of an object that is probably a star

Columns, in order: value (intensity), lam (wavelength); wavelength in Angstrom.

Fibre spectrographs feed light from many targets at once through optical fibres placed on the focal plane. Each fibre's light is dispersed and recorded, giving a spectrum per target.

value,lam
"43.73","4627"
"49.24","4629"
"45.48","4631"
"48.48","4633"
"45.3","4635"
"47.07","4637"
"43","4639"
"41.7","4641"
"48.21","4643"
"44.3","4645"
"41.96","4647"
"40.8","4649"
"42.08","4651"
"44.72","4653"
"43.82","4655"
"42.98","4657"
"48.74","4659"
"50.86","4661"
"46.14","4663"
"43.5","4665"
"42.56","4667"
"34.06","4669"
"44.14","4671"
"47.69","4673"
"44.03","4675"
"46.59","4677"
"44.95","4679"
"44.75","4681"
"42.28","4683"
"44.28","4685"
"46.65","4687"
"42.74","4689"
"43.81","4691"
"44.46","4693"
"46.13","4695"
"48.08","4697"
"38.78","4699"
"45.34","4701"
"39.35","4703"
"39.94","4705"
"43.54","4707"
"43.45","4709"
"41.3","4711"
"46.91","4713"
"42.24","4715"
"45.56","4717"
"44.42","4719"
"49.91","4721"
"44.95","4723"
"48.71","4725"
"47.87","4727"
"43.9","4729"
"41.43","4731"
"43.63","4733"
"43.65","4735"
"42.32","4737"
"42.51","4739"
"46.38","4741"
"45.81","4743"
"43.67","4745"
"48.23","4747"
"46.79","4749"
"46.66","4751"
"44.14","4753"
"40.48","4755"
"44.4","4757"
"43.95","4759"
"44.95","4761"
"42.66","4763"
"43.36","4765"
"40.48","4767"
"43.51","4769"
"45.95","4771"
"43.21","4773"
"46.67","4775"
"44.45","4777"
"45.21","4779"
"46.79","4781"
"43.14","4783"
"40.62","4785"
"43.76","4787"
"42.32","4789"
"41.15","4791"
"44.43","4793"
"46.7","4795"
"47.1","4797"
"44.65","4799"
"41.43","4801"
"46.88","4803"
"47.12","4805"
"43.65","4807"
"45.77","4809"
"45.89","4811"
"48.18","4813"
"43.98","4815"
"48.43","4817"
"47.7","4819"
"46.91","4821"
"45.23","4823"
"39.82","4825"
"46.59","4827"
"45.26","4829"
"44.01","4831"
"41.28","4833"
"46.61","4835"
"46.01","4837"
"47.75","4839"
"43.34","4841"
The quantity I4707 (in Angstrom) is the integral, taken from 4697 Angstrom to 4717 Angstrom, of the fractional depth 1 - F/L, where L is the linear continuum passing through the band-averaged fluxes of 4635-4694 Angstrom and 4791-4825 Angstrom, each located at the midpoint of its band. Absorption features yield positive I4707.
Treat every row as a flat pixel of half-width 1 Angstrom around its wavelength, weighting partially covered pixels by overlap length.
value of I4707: 0.8 Angstrom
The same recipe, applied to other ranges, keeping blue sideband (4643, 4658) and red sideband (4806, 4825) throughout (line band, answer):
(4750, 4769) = 0.65 Angstrom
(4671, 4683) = -0.41 Angstrom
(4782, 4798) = 0.64 Angstrom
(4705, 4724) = -0.07 Angstrom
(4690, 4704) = 0.10 Angstrom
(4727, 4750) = 0.06 Angstrom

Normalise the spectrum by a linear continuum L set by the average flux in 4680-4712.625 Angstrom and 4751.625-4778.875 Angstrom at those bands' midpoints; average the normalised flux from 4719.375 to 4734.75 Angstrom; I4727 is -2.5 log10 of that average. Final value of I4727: -0.05 mag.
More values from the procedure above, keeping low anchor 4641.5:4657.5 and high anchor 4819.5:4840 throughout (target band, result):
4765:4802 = 0.017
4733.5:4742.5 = 0.011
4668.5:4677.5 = 0.003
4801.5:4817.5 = -0.028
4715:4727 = -0.055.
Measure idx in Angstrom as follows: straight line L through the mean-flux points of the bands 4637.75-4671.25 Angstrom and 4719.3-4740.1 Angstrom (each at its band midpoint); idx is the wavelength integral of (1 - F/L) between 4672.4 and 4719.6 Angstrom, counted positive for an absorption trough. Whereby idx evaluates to 0.4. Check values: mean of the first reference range 43.8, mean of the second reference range 44.9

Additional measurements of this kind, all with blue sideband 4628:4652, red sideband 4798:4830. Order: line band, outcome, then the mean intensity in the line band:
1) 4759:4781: 0.55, 44.2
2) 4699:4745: 1.03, 44.1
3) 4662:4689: 0.61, 43.9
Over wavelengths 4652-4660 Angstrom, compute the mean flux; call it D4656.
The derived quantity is 45.1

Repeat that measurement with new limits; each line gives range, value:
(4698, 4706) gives 40.9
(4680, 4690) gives 44.1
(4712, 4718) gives 44.9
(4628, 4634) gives 47.7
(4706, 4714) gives 43.8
